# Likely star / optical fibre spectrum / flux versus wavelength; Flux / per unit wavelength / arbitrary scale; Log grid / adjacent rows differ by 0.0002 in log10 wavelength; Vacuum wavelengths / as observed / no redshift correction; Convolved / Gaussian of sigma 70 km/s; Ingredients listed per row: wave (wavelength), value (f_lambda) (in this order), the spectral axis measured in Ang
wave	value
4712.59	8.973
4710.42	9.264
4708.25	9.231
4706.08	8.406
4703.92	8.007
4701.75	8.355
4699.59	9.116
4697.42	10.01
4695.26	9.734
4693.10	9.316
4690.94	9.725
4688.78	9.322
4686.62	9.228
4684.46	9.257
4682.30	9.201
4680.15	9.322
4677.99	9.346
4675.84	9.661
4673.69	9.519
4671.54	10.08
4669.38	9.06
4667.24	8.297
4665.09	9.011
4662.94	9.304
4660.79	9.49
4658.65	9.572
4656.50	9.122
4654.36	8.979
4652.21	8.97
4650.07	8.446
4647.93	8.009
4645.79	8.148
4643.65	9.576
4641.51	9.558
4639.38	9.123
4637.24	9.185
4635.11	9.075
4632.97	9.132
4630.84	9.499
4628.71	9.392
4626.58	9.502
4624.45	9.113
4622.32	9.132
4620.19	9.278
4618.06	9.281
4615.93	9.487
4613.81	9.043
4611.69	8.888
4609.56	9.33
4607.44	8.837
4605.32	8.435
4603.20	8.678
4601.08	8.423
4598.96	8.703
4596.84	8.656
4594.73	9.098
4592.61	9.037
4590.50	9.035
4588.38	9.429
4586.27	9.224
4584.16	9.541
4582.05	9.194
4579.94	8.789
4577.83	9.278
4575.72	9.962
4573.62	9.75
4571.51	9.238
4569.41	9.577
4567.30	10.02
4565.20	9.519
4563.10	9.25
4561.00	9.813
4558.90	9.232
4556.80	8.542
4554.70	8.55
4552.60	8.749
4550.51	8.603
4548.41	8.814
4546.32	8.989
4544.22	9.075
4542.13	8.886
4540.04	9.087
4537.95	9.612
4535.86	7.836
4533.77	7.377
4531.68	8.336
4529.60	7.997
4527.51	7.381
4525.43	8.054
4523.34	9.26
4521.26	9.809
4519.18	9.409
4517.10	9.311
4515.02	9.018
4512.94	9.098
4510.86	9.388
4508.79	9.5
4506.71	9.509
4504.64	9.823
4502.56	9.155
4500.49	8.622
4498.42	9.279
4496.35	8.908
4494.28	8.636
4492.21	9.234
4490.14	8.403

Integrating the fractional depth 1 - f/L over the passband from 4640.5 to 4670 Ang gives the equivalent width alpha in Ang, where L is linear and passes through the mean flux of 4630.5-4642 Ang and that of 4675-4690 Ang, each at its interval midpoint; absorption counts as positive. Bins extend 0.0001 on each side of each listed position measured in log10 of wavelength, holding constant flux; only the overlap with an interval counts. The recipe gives 1.0 Ang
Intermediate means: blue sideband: 9.24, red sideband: 9.33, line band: 8.96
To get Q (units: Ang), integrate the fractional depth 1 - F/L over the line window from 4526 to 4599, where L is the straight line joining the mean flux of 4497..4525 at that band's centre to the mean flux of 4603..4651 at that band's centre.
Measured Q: 1.7 Ang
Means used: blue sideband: 9.29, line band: 8.98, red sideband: 9.06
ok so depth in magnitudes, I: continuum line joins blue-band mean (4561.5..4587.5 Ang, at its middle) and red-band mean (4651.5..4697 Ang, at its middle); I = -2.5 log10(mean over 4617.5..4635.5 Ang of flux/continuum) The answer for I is 0.01 mag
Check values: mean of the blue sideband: 9.46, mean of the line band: 9.27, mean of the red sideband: 9.32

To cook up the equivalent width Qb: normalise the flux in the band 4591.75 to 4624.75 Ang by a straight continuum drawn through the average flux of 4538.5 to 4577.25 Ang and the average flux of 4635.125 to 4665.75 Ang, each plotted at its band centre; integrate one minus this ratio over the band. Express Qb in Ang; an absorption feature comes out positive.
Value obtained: 0.6 Ang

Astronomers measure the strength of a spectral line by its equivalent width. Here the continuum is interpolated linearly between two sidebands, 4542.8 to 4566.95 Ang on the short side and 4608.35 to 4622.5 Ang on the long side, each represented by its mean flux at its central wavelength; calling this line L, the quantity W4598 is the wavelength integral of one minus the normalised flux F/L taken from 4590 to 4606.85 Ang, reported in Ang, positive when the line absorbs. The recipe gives 0.7 Ang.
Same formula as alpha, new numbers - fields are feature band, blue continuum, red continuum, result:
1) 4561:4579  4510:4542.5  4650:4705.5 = -1.4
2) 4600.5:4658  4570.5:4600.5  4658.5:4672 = 1.0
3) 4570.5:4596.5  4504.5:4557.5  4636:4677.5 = -1.0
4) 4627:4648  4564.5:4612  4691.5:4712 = 0.0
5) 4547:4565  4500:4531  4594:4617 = 0.0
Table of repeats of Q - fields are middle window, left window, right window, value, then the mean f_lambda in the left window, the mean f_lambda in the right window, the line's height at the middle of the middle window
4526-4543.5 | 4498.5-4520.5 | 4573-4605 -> 1.7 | 9.29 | 9.1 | 9.23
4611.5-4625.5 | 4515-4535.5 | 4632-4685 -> -0.4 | 8.55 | 9.14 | 8.96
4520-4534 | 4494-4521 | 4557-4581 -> 1.4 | 9.24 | 9.46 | 9.31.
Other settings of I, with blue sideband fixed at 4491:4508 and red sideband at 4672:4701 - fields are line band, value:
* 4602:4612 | 0.06 mag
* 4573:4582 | -0.02 mag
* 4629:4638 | 0.01 mag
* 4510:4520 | -0.01 mag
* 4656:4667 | 0.02 mag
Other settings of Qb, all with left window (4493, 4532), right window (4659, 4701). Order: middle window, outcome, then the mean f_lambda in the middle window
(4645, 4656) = 0.9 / 8.55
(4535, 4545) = 0.2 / 8.92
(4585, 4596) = 0.0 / 9.17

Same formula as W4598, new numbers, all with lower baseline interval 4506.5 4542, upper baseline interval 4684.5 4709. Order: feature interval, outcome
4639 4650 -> 0.3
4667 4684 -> -0.5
